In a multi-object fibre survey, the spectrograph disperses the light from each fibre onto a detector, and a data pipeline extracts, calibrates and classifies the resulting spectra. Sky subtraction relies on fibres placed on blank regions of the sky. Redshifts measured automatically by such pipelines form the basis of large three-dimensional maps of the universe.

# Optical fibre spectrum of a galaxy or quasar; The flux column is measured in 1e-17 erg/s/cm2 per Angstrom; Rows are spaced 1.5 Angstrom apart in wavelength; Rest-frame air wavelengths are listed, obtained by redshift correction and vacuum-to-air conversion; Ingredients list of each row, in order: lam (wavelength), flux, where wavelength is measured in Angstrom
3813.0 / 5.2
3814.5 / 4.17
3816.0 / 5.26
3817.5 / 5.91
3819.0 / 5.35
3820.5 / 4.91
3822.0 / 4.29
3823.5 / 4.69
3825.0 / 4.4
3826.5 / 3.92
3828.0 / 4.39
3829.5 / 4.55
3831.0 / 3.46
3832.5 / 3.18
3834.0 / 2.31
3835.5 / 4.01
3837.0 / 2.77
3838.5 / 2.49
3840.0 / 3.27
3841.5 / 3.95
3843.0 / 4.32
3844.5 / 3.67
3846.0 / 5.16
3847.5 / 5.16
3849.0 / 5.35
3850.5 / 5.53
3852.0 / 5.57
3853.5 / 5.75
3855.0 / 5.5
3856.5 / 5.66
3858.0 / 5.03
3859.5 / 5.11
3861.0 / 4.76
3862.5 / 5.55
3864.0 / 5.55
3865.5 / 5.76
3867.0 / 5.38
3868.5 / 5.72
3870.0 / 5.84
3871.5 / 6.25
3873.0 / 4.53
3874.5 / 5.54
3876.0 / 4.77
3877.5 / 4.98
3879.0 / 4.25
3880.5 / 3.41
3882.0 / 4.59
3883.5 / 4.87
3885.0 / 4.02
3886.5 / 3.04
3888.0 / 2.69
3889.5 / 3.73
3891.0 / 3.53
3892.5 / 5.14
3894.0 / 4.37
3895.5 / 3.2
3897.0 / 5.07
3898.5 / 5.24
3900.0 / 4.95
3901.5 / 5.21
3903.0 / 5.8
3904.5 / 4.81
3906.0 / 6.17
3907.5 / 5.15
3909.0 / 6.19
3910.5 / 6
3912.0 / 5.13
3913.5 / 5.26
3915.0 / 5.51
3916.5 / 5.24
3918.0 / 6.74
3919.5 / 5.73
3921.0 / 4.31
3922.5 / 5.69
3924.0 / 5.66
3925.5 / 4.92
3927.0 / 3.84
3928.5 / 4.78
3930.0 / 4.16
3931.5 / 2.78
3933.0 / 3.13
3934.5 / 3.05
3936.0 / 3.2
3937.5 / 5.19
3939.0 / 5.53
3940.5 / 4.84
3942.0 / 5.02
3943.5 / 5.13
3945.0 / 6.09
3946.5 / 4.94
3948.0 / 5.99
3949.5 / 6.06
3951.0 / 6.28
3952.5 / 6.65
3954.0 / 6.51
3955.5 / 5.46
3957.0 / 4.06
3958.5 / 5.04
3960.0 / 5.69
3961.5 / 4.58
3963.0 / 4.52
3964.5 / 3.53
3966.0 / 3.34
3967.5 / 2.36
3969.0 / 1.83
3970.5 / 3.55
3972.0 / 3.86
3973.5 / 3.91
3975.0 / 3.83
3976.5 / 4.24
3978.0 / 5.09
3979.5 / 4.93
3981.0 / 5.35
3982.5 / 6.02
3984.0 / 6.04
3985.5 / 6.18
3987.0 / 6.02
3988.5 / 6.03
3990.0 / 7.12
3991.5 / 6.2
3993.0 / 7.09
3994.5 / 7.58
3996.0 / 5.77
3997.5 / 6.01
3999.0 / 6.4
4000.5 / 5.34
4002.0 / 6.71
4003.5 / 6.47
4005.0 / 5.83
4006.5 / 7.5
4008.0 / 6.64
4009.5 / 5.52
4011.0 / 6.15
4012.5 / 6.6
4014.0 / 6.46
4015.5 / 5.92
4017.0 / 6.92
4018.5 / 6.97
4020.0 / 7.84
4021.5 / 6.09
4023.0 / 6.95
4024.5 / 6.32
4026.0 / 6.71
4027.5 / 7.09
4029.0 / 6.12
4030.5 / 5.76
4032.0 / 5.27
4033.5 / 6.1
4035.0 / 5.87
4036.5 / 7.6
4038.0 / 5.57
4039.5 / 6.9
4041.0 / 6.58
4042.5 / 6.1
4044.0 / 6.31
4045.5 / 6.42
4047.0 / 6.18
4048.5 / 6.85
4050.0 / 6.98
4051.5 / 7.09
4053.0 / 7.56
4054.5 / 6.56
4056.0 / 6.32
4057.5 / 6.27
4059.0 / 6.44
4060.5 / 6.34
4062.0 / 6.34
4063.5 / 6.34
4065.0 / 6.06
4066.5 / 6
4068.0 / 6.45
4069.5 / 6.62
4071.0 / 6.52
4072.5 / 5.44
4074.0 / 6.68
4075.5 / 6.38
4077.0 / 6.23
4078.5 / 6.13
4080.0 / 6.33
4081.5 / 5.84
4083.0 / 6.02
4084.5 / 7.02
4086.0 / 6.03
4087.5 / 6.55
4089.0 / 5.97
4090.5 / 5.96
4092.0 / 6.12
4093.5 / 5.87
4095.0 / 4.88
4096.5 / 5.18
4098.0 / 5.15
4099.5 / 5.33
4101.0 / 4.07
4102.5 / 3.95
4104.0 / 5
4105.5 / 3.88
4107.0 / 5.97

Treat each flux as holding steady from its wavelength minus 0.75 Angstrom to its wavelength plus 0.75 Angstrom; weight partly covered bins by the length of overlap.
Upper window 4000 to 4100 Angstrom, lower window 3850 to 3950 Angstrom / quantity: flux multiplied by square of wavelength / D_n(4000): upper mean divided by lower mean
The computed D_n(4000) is 1.37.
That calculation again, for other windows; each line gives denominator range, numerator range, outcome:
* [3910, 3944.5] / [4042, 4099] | 1.39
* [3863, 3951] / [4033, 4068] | 1.42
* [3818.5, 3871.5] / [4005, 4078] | 1.53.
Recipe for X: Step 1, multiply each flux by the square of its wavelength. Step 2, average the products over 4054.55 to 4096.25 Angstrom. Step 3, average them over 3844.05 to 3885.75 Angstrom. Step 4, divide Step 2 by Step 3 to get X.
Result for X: 1.34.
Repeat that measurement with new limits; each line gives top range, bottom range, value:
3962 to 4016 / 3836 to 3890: 1.23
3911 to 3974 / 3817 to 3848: 1.23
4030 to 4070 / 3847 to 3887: 1.38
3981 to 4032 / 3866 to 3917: 1.39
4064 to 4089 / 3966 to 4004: 1.23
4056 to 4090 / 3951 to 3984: 1.45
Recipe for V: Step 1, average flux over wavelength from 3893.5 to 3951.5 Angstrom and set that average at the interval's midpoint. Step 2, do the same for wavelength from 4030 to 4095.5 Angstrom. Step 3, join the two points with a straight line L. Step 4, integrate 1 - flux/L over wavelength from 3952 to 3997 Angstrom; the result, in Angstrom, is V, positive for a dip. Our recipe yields 3.6 Angstrom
